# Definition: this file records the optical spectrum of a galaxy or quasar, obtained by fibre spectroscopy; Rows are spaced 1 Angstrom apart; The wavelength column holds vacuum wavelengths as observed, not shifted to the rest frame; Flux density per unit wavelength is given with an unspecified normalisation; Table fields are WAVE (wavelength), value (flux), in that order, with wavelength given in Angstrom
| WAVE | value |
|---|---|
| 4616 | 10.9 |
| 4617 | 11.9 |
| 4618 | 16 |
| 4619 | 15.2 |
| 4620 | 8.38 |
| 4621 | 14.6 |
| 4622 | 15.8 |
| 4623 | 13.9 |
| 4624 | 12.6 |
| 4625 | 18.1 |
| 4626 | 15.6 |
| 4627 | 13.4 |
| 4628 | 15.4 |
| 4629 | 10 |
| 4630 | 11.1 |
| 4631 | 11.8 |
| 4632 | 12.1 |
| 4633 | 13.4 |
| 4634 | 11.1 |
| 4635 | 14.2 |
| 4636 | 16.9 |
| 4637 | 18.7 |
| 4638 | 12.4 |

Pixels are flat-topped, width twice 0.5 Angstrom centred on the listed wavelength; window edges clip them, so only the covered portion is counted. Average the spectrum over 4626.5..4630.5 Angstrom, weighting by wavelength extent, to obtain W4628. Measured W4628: 12.5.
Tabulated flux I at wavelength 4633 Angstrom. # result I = 13.4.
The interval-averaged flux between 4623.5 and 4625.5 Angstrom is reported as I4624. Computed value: 15.4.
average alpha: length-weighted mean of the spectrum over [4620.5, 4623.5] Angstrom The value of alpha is 14.8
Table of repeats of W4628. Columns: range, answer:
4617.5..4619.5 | 15.6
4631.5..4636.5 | 13.5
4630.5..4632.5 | 11.9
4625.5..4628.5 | 14.8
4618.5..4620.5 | 11.8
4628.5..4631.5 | 11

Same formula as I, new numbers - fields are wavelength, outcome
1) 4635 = 14.2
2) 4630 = 11.1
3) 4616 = 10.9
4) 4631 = 11.8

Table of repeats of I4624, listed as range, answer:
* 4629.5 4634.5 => 11.9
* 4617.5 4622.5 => 14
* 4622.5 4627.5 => 14.7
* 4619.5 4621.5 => 11.5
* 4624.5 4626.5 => 16.9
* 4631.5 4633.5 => 12.8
